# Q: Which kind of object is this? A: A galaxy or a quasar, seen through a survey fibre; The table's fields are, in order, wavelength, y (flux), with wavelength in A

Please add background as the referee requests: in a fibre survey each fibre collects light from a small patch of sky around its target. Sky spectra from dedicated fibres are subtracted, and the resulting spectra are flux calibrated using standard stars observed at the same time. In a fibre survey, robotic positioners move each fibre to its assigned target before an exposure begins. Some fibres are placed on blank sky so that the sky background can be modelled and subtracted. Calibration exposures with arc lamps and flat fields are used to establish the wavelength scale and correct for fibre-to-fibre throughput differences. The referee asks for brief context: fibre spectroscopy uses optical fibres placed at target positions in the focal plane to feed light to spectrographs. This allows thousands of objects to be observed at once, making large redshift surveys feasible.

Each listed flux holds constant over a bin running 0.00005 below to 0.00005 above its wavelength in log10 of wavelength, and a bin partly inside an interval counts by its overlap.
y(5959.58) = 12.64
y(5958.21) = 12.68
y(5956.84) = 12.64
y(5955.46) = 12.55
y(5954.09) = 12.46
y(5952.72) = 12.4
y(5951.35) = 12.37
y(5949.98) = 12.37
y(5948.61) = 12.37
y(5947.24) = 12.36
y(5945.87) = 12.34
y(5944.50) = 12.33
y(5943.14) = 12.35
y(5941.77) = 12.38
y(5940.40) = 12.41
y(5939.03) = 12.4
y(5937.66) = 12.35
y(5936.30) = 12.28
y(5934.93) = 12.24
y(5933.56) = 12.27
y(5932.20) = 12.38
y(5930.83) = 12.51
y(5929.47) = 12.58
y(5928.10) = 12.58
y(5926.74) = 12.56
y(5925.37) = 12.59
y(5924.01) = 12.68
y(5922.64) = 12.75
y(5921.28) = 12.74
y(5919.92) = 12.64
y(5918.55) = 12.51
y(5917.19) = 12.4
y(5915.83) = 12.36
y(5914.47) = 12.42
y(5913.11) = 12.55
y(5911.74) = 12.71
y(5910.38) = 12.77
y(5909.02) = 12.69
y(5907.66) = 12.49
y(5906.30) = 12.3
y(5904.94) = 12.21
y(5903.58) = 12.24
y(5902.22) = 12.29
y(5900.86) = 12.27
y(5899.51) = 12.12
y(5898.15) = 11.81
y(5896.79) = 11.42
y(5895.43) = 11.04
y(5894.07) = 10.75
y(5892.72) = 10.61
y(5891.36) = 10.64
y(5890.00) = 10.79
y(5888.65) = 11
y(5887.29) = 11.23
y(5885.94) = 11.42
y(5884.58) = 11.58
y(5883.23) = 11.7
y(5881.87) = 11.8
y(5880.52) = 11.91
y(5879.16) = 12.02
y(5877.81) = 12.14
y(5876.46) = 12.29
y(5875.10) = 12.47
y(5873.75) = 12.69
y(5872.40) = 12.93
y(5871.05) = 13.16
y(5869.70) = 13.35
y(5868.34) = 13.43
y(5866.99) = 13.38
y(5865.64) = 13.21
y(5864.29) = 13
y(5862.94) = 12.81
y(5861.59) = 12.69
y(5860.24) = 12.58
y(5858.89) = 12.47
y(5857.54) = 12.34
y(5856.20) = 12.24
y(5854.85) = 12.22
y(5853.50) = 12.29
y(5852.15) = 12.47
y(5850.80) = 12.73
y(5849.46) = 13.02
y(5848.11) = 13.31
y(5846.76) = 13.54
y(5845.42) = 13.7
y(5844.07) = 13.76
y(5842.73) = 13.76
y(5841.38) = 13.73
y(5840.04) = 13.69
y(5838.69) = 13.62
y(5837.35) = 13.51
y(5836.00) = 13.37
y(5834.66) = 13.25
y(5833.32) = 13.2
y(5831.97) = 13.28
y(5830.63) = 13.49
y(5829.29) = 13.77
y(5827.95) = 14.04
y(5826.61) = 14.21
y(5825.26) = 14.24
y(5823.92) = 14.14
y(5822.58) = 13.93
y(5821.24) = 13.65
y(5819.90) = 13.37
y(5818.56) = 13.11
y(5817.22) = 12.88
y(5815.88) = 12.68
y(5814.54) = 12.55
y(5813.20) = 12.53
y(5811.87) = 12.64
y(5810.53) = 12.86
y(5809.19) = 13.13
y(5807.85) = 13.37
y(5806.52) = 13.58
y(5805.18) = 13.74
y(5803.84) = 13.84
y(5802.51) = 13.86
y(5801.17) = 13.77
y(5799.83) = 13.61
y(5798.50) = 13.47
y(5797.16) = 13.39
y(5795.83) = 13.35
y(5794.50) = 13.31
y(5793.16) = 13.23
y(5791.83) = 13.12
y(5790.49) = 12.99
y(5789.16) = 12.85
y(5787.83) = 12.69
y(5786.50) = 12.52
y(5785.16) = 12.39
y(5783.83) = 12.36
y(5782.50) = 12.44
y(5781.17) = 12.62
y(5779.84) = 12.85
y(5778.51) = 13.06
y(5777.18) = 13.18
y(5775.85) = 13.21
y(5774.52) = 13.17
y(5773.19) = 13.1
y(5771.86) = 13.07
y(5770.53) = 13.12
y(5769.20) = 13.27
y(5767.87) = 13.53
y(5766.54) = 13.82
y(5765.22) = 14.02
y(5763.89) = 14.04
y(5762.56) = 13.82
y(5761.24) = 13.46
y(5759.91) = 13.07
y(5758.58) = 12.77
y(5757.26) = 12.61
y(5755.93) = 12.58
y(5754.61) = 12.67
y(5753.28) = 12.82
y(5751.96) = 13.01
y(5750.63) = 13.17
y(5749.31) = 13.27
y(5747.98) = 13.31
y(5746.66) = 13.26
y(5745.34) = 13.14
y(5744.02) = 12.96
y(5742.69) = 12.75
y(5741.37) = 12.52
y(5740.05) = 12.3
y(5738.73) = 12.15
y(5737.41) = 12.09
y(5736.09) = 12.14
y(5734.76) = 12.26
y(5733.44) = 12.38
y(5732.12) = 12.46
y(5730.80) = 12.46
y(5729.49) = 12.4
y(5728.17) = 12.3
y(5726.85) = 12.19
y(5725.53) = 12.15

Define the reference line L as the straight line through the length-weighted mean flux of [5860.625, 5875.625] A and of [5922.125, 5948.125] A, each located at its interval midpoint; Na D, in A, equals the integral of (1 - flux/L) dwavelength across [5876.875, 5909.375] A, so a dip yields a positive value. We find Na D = 2.8 A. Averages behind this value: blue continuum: 13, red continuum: 12.4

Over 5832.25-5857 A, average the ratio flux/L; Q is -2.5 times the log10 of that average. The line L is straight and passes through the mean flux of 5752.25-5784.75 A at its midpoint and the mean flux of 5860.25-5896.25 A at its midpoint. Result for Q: -0.07 mag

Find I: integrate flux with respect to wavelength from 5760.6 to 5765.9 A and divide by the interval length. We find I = 13.9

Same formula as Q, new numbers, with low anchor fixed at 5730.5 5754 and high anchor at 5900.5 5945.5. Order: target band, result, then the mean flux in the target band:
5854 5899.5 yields 0.04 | 12.1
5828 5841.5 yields -0.08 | 13.5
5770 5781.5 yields -0.03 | 13.1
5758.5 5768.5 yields -0.08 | 13.6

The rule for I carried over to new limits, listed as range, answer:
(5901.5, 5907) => 12.3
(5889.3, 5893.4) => 10.7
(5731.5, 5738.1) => 12.3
